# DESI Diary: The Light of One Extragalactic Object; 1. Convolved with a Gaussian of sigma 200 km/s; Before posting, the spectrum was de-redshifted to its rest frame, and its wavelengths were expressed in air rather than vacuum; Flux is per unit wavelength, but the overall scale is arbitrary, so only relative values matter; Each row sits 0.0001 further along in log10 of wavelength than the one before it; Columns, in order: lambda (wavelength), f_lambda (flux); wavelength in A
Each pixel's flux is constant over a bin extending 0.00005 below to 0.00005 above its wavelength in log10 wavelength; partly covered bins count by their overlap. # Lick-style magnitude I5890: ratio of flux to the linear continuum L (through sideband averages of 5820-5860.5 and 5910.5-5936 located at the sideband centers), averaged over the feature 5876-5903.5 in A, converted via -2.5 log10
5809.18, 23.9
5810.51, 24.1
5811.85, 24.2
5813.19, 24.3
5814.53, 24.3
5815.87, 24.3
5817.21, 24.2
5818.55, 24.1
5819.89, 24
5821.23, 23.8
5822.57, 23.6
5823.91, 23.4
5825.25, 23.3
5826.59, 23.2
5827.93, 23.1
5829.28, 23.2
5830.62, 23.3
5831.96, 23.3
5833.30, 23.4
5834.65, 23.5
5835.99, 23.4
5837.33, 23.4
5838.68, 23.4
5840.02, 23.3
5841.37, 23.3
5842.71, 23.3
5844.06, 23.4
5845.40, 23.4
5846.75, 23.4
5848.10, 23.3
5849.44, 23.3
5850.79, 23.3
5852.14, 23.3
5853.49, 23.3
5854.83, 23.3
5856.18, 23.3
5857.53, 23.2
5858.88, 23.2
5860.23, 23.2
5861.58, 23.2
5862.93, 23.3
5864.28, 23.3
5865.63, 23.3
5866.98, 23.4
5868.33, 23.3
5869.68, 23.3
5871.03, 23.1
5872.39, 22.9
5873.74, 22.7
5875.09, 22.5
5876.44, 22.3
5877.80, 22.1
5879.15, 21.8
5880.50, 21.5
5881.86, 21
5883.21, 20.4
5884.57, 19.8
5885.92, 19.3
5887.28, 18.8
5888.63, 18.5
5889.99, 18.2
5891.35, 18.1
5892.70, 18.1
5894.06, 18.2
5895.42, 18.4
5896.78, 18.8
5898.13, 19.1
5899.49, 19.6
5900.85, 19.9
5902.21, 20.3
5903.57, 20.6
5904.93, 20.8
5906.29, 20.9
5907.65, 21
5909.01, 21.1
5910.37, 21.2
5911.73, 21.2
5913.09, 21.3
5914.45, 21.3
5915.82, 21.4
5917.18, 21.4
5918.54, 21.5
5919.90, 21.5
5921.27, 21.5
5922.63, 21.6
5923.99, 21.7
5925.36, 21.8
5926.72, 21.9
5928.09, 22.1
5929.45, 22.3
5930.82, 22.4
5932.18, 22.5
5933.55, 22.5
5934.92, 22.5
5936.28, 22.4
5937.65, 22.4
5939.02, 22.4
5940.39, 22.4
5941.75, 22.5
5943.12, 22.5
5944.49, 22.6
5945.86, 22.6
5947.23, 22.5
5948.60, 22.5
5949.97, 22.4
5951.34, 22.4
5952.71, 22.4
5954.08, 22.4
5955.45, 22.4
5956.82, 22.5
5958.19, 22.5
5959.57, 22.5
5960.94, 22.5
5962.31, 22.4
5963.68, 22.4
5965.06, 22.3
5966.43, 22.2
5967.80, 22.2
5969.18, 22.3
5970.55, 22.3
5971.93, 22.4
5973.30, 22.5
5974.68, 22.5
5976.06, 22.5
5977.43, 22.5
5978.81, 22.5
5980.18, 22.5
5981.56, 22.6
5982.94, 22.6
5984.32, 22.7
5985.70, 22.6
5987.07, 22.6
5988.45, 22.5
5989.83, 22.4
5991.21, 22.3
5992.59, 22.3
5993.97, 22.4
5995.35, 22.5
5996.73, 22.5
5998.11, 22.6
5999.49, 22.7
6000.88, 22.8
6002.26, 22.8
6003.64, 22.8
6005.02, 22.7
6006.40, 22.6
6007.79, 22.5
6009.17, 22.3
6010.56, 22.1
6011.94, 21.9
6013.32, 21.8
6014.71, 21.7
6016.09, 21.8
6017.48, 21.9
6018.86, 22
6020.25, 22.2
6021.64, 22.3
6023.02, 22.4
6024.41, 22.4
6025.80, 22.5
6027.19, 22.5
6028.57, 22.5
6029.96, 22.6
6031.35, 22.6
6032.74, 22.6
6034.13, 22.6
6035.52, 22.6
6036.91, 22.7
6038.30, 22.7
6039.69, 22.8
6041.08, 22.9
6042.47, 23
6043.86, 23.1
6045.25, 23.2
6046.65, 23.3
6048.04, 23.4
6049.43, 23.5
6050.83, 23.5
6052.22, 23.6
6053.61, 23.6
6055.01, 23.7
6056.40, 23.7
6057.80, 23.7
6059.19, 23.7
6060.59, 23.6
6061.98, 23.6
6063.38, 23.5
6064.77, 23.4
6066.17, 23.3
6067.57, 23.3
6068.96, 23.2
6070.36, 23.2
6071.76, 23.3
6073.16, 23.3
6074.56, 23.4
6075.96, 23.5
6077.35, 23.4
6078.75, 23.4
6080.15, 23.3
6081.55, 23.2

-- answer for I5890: 0.14 mag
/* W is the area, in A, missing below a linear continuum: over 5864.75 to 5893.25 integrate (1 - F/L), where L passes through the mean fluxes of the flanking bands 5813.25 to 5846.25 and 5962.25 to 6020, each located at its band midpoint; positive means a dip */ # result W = 2.47 A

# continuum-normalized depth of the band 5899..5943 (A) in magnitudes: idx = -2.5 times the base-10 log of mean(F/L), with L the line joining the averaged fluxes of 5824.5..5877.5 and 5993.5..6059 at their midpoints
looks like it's 0.07 mag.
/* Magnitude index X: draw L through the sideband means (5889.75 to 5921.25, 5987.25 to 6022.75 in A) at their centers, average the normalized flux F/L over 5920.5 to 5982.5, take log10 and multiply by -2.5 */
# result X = -0.06 mag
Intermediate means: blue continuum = 20.2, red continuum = 22.3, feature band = 22.3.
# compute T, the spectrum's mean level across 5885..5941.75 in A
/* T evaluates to 20.8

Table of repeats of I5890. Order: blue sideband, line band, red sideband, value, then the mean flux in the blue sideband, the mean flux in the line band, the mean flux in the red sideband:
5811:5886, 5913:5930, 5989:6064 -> 0.064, 23.1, 21.6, 22.7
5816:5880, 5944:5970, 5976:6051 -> 0.018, 23.3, 22.4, 22.6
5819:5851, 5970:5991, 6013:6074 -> 0.027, 23.4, 22.5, 22.9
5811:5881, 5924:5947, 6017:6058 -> 0.036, 23.3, 22.3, 22.9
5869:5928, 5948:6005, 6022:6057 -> -0.025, 20.8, 22.5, 23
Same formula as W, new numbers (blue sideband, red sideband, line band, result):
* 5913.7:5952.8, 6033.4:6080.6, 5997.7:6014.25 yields 0.3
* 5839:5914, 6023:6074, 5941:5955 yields -0.1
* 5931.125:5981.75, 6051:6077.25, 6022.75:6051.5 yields 0.5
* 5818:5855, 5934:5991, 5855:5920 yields 5.2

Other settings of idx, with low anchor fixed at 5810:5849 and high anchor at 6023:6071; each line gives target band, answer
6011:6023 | 0.057 mag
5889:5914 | 0.182 mag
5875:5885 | 0.101 mag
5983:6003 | 0.032 mag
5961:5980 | 0.042 mag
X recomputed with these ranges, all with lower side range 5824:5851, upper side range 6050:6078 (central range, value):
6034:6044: 0.03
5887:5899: 0.25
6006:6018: 0.07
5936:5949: 0.04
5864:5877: 0.02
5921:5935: 0.06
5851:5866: 0.00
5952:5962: 0.04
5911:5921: 0.10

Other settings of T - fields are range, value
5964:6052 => 22.5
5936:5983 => 22.4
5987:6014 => 22.5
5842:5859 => 23.3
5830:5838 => 23.4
